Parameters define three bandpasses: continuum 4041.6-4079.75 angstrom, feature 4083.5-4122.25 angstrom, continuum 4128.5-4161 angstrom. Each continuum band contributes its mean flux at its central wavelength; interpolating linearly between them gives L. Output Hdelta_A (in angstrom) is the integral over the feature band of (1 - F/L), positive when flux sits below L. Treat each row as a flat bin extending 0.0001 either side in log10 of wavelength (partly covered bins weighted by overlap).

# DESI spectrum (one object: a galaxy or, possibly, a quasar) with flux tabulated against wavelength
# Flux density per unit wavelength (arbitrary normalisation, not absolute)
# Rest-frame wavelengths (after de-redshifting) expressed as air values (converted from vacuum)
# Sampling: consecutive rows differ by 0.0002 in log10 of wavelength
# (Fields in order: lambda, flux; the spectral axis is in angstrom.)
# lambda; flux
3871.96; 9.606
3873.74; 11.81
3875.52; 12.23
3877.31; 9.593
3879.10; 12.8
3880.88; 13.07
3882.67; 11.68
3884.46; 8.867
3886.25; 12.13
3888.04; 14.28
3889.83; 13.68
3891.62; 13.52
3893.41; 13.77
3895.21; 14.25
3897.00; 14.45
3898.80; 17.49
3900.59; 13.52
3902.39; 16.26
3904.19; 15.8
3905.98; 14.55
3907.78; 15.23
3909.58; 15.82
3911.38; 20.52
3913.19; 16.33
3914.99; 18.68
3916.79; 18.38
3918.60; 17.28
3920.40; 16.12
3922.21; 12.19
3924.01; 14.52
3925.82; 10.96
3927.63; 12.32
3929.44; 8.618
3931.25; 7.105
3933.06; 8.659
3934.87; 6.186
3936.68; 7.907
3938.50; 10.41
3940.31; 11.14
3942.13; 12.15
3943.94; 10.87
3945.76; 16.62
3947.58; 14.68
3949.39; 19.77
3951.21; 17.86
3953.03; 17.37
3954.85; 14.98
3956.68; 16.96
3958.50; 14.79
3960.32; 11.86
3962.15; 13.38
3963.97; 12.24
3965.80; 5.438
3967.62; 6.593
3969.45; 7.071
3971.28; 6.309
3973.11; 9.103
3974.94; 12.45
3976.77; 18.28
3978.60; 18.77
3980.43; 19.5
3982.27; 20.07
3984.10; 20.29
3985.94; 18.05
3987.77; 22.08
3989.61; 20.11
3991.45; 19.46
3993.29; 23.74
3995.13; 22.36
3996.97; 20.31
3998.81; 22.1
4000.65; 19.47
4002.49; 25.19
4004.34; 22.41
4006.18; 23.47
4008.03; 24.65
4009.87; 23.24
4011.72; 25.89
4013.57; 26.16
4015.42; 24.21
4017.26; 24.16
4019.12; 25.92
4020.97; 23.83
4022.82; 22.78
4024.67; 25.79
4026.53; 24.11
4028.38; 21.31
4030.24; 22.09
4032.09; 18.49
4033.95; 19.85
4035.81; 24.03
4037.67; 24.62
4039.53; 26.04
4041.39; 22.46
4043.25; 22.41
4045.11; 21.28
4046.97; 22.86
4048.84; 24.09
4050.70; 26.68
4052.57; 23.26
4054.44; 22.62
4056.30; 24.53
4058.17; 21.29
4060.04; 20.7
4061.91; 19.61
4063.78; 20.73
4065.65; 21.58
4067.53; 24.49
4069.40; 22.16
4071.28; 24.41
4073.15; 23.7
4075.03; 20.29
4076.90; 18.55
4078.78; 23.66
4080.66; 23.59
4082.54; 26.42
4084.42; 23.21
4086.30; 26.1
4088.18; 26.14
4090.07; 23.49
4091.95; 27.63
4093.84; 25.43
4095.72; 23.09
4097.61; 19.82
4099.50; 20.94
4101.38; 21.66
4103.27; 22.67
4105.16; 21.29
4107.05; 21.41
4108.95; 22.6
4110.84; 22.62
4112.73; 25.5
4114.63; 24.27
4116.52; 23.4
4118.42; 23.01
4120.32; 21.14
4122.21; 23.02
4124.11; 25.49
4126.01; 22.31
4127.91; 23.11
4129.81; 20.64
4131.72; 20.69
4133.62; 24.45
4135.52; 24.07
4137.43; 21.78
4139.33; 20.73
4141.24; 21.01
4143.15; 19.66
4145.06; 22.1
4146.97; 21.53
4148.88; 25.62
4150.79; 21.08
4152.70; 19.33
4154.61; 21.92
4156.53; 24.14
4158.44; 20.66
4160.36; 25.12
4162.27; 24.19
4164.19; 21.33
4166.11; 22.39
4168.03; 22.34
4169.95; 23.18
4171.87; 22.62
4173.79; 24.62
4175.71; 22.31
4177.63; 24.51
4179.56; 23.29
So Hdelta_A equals -1.8 angstrom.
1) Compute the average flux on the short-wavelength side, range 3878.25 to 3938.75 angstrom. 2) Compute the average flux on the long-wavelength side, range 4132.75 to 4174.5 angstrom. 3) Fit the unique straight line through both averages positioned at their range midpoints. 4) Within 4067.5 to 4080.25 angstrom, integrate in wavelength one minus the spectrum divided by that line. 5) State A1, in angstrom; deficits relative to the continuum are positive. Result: -1.9 angstrom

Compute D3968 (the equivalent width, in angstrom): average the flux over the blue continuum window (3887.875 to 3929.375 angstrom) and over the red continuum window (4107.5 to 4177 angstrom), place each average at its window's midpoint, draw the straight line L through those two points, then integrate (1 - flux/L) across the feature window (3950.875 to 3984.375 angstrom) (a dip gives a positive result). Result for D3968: 6.6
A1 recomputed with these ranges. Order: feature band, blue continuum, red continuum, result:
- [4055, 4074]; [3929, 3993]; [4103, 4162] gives -3.3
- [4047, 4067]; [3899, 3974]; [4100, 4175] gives -4.1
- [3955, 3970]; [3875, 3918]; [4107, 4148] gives 4.8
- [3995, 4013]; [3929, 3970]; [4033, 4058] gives -4.4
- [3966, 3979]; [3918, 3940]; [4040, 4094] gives 3.8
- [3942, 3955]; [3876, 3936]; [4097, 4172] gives -0.5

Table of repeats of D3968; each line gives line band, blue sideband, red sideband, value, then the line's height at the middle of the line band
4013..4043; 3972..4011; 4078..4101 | -2.5 angstrom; 21.6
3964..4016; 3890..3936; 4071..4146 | -2.9 angstrom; 17.5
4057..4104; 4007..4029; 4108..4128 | 1.7 angstrom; 23.7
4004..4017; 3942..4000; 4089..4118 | -4.6 angstrom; 18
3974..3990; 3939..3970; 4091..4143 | -4.3 angstrom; 14.8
